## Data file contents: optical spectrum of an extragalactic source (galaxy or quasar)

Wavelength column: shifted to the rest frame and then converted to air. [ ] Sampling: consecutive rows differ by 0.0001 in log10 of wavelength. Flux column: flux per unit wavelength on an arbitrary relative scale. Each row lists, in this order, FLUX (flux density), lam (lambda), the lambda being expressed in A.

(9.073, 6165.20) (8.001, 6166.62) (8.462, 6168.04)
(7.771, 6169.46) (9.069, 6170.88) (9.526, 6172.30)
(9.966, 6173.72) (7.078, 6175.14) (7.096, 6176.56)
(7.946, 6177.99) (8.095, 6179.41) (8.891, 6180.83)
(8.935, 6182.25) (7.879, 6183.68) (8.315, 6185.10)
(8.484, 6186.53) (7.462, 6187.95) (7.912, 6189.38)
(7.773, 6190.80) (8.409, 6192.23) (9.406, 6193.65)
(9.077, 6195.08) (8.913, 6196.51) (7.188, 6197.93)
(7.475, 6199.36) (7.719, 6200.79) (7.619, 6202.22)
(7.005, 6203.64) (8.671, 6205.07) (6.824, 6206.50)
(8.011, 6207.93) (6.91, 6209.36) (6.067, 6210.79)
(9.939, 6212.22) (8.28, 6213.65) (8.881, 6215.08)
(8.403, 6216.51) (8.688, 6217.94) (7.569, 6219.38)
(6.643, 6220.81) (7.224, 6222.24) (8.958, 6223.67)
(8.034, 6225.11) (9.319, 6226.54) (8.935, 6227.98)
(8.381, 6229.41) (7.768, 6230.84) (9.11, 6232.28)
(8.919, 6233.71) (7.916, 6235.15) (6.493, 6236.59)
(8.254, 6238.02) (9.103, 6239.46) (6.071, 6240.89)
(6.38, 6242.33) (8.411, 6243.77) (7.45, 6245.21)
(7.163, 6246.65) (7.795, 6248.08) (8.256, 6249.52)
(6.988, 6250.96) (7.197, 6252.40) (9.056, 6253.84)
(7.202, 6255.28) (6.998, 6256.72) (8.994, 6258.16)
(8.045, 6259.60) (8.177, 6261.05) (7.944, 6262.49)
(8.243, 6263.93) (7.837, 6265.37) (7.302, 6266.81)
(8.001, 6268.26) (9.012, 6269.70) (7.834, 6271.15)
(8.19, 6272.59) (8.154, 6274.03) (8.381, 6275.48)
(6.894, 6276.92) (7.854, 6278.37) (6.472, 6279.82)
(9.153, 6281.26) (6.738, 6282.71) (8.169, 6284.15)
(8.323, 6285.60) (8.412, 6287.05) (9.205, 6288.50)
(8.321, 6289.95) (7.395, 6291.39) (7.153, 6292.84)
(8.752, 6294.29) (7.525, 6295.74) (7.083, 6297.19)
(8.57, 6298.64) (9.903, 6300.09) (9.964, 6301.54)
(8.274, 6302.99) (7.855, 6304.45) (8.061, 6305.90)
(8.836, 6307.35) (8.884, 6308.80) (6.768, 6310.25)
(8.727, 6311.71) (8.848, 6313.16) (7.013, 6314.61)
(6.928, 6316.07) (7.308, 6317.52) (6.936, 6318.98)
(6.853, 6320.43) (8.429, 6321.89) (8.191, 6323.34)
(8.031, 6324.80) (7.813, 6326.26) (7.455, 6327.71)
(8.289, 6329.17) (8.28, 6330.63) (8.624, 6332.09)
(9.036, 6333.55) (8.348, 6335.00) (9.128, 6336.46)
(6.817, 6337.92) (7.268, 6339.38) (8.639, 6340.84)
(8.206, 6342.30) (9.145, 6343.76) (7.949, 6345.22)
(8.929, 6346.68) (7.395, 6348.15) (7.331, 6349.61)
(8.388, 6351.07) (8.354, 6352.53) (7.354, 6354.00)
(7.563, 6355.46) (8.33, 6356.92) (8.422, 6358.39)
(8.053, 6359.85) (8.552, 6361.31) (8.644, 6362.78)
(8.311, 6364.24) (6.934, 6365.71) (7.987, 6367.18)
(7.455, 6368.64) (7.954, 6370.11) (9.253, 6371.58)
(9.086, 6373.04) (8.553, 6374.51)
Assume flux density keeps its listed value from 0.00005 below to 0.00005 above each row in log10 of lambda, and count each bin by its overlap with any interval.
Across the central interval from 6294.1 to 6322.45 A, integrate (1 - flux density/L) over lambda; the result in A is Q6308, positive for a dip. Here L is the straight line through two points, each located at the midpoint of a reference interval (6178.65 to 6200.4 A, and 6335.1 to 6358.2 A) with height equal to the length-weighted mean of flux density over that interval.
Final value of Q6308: 0.2 A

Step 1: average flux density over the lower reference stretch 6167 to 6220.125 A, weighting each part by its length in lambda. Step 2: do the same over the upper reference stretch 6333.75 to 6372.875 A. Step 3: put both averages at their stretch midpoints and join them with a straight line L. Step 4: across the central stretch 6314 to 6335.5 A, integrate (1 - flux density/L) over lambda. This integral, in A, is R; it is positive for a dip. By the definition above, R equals 0.8 A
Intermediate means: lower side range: 8.15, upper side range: 8.13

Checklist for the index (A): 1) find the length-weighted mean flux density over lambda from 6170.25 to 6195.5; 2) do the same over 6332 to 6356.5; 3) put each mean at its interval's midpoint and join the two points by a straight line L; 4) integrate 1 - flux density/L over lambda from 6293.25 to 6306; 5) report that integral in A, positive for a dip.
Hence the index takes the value -0.3 A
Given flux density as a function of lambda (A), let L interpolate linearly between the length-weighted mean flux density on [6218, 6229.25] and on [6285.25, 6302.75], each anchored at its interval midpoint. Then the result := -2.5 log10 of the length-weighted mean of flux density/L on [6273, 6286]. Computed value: 0.07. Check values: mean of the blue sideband 8.14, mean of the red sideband 8.38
